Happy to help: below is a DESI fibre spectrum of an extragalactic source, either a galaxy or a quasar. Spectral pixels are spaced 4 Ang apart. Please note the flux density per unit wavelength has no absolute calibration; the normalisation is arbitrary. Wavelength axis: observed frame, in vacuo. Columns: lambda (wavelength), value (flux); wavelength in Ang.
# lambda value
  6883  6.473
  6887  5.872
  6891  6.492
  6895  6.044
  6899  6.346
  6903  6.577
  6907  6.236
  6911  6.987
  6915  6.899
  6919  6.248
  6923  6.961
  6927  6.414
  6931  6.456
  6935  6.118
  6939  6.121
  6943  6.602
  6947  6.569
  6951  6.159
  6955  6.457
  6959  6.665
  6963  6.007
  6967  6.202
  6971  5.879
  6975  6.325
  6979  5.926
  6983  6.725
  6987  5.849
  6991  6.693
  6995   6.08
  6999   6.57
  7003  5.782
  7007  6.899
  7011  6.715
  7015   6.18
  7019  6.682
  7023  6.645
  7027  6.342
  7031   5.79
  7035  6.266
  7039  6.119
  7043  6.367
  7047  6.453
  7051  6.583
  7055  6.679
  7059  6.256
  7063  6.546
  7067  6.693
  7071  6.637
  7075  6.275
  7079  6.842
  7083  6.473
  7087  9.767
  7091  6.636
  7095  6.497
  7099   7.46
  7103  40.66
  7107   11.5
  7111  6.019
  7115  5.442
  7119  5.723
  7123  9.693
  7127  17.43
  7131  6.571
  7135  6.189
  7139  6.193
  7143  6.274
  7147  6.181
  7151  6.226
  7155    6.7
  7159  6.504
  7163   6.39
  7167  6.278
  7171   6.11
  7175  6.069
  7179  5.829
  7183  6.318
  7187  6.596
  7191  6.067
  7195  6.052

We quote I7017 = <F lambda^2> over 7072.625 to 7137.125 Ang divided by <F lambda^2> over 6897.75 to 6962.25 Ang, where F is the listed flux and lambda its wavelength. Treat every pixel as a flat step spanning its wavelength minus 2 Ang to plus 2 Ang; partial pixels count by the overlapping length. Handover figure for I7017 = 1.6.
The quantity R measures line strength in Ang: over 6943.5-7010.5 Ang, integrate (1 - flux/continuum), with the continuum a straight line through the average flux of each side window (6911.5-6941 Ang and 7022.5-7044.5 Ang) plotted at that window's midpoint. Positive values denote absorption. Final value 0.5 Ang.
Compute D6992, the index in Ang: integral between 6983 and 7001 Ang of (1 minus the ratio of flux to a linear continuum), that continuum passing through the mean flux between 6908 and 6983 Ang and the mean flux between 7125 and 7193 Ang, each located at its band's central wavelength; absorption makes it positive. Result 0.5 Ang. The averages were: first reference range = 6.4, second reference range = 6.94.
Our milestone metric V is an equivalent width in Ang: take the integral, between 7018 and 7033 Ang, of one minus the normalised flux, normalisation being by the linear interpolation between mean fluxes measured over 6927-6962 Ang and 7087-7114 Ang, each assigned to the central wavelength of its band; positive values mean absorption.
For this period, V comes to 5.1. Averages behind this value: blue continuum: 6.38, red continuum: 12.6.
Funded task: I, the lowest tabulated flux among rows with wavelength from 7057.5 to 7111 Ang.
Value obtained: 6.019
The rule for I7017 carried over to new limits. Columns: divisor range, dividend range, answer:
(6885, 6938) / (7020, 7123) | 1.33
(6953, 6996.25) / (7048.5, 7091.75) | 1.13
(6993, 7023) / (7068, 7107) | 1.71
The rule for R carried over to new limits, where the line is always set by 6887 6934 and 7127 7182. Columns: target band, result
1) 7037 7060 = 0.6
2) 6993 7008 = 0.6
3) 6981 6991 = 0.3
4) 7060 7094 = -1.7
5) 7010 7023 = 0.1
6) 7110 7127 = -3.5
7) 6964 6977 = 0.8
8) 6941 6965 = 0.4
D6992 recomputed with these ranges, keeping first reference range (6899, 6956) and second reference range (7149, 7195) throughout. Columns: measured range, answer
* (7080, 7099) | -3.0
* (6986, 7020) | 0.1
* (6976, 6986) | 0.2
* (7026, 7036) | 0.5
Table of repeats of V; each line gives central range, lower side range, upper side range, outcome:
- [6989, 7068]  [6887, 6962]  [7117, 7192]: 3.5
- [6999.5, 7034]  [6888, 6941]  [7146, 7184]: -0.1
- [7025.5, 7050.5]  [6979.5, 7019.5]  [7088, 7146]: 4.5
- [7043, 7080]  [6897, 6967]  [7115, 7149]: 4.2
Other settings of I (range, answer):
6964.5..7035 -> 5.782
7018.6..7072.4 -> 5.79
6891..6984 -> 5.879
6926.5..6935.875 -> 6.118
